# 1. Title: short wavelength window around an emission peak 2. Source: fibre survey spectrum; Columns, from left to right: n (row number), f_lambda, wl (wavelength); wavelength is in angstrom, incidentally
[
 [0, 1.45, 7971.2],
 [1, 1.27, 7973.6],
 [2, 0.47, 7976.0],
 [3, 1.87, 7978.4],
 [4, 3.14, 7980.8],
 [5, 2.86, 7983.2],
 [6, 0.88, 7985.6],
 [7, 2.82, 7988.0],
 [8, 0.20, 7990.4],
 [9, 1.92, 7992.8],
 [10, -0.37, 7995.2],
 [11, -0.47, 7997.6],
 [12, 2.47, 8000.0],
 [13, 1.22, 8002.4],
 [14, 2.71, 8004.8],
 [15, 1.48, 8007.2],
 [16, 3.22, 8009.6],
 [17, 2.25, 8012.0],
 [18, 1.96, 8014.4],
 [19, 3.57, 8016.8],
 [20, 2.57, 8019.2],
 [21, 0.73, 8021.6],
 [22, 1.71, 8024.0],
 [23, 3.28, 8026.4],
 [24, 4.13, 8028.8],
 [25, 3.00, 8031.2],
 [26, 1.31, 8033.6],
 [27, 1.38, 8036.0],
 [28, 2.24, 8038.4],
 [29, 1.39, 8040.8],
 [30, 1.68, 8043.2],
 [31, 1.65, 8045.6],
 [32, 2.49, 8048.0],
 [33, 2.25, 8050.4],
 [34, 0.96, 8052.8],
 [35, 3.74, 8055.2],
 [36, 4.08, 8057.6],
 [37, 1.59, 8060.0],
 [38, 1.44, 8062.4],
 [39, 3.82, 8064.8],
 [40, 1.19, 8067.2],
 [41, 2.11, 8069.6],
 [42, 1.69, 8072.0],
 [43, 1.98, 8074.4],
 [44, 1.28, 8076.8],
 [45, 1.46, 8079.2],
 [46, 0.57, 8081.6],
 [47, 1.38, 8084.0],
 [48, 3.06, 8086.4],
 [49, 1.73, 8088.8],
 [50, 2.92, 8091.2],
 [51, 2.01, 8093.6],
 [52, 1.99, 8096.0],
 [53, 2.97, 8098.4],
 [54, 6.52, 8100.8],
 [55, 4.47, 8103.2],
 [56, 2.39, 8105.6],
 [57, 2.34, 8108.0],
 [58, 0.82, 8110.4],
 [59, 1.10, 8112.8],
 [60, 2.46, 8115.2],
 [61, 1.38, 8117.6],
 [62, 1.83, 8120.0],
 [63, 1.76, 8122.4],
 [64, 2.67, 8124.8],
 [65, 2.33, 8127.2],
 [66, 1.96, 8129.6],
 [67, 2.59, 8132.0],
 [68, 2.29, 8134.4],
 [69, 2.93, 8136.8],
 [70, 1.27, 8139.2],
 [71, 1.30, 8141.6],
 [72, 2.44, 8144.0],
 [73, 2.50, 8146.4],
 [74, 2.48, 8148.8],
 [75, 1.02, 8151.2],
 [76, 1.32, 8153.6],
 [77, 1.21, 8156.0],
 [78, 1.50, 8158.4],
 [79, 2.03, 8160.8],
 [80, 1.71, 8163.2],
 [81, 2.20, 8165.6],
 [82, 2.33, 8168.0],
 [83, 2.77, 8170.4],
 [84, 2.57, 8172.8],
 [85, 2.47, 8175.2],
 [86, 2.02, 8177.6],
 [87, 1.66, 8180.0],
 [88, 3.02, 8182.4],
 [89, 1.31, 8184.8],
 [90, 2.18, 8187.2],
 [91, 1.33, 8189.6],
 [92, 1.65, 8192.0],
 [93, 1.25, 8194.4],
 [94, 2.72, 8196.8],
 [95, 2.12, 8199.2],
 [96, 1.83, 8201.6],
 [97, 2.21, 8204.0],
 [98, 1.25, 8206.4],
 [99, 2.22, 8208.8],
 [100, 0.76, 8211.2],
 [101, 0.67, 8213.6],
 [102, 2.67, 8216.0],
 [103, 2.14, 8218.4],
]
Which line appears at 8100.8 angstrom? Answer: Hgamma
